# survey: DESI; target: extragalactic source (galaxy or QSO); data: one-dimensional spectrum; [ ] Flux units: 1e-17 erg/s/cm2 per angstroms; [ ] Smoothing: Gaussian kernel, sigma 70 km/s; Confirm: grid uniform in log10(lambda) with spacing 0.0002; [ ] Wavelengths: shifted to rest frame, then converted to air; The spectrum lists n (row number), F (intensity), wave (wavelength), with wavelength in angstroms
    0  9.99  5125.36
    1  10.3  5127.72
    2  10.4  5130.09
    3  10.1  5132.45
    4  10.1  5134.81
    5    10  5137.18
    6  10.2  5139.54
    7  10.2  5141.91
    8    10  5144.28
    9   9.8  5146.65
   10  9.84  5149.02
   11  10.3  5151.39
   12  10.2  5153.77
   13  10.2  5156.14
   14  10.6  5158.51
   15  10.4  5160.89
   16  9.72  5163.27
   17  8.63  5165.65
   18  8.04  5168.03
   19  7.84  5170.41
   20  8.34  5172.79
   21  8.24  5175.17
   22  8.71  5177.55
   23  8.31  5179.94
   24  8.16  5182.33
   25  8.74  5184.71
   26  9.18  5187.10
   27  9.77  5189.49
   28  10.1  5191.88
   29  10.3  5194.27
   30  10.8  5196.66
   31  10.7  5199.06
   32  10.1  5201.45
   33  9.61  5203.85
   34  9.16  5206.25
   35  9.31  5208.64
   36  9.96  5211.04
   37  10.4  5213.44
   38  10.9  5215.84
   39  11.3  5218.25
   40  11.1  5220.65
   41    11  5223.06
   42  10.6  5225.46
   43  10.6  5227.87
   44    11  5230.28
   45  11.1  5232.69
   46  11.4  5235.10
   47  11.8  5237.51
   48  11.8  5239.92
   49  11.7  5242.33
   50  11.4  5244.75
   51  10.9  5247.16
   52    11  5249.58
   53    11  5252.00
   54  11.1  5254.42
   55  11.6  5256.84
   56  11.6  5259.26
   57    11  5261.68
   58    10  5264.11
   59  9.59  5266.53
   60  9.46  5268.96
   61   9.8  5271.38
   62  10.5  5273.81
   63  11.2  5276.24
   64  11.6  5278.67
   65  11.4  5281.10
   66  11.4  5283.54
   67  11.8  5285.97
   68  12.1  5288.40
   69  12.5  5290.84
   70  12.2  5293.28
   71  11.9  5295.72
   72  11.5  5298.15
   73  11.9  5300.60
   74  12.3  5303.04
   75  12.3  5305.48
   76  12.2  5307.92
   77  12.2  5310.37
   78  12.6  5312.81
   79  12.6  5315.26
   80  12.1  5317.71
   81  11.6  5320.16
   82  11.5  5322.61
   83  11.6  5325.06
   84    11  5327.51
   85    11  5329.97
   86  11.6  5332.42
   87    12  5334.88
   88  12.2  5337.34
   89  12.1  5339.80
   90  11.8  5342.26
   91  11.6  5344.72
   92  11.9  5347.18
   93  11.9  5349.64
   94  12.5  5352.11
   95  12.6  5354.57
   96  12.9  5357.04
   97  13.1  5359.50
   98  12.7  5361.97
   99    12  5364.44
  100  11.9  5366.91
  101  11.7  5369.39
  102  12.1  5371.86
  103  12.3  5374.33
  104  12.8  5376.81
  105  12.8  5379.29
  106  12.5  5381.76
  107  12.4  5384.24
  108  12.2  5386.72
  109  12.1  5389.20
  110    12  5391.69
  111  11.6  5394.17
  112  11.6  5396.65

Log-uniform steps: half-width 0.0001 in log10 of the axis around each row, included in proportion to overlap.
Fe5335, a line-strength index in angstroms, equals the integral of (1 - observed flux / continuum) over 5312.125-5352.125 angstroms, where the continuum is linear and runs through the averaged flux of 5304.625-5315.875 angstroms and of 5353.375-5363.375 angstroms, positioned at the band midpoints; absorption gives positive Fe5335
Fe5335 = 2.37 angstroms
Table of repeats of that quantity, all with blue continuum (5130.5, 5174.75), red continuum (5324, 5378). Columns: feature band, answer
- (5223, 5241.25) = -0.9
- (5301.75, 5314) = -0.8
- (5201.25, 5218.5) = 0.6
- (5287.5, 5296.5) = -0.7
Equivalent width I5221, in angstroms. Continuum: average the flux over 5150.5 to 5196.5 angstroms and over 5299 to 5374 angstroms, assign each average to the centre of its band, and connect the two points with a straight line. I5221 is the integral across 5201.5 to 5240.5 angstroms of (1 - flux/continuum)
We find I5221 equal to -2.2 angstroms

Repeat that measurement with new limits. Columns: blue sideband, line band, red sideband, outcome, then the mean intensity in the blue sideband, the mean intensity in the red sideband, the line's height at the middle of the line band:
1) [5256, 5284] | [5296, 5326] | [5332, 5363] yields -1.3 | 10.7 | 12.2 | 11.5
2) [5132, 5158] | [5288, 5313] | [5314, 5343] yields -1.4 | 10.1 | 11.8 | 11.5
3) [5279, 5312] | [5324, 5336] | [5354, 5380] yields 0.8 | 12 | 12.4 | 12.2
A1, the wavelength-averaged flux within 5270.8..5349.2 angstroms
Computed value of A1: 11.8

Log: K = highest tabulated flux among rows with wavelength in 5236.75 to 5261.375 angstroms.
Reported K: 11.8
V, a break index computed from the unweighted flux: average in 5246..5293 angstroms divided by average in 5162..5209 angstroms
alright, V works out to 1.20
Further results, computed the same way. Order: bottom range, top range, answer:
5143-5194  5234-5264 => 1.21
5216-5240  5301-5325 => 1.09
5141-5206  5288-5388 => 1.27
